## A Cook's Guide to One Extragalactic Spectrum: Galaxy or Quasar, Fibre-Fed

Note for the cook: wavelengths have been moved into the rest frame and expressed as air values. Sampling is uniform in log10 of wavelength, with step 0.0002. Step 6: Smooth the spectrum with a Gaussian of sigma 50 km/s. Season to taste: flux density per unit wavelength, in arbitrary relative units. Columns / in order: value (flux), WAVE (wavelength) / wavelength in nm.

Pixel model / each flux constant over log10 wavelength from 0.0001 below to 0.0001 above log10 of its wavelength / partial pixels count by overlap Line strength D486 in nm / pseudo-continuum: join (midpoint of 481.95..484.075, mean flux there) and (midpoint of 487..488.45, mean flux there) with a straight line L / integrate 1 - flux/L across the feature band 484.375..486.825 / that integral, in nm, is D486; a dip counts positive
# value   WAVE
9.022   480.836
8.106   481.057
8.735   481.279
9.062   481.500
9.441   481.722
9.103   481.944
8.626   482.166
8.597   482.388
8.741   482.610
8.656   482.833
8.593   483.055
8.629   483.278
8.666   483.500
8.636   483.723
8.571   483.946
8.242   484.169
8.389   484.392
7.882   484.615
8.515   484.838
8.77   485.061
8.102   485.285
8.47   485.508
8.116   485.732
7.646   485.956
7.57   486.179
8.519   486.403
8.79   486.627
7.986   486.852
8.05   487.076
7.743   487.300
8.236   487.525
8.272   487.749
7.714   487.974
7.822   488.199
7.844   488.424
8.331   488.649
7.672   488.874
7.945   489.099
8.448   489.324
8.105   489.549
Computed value 0.01 nm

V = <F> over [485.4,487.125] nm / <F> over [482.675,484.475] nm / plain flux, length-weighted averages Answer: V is 0.95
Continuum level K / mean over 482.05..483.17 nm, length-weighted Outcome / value 8.64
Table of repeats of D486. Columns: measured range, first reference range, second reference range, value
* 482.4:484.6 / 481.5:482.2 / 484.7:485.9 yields 0.05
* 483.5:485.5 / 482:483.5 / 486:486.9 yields 0.01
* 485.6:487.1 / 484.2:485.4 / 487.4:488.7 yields 0.01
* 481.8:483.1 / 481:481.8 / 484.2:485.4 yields -0.01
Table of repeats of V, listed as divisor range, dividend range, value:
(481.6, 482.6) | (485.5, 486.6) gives 0.91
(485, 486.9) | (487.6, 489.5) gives 0.98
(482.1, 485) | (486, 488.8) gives 0.95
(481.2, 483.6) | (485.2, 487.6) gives 0.92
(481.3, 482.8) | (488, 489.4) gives 0.90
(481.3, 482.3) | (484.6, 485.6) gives 0.93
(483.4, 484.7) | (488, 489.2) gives 0.94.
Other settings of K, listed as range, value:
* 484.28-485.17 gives 8.39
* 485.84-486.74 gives 8.13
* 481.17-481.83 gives 9.09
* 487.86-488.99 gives 7.87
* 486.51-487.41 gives 8.14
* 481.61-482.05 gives 9.27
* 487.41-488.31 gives 8.01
